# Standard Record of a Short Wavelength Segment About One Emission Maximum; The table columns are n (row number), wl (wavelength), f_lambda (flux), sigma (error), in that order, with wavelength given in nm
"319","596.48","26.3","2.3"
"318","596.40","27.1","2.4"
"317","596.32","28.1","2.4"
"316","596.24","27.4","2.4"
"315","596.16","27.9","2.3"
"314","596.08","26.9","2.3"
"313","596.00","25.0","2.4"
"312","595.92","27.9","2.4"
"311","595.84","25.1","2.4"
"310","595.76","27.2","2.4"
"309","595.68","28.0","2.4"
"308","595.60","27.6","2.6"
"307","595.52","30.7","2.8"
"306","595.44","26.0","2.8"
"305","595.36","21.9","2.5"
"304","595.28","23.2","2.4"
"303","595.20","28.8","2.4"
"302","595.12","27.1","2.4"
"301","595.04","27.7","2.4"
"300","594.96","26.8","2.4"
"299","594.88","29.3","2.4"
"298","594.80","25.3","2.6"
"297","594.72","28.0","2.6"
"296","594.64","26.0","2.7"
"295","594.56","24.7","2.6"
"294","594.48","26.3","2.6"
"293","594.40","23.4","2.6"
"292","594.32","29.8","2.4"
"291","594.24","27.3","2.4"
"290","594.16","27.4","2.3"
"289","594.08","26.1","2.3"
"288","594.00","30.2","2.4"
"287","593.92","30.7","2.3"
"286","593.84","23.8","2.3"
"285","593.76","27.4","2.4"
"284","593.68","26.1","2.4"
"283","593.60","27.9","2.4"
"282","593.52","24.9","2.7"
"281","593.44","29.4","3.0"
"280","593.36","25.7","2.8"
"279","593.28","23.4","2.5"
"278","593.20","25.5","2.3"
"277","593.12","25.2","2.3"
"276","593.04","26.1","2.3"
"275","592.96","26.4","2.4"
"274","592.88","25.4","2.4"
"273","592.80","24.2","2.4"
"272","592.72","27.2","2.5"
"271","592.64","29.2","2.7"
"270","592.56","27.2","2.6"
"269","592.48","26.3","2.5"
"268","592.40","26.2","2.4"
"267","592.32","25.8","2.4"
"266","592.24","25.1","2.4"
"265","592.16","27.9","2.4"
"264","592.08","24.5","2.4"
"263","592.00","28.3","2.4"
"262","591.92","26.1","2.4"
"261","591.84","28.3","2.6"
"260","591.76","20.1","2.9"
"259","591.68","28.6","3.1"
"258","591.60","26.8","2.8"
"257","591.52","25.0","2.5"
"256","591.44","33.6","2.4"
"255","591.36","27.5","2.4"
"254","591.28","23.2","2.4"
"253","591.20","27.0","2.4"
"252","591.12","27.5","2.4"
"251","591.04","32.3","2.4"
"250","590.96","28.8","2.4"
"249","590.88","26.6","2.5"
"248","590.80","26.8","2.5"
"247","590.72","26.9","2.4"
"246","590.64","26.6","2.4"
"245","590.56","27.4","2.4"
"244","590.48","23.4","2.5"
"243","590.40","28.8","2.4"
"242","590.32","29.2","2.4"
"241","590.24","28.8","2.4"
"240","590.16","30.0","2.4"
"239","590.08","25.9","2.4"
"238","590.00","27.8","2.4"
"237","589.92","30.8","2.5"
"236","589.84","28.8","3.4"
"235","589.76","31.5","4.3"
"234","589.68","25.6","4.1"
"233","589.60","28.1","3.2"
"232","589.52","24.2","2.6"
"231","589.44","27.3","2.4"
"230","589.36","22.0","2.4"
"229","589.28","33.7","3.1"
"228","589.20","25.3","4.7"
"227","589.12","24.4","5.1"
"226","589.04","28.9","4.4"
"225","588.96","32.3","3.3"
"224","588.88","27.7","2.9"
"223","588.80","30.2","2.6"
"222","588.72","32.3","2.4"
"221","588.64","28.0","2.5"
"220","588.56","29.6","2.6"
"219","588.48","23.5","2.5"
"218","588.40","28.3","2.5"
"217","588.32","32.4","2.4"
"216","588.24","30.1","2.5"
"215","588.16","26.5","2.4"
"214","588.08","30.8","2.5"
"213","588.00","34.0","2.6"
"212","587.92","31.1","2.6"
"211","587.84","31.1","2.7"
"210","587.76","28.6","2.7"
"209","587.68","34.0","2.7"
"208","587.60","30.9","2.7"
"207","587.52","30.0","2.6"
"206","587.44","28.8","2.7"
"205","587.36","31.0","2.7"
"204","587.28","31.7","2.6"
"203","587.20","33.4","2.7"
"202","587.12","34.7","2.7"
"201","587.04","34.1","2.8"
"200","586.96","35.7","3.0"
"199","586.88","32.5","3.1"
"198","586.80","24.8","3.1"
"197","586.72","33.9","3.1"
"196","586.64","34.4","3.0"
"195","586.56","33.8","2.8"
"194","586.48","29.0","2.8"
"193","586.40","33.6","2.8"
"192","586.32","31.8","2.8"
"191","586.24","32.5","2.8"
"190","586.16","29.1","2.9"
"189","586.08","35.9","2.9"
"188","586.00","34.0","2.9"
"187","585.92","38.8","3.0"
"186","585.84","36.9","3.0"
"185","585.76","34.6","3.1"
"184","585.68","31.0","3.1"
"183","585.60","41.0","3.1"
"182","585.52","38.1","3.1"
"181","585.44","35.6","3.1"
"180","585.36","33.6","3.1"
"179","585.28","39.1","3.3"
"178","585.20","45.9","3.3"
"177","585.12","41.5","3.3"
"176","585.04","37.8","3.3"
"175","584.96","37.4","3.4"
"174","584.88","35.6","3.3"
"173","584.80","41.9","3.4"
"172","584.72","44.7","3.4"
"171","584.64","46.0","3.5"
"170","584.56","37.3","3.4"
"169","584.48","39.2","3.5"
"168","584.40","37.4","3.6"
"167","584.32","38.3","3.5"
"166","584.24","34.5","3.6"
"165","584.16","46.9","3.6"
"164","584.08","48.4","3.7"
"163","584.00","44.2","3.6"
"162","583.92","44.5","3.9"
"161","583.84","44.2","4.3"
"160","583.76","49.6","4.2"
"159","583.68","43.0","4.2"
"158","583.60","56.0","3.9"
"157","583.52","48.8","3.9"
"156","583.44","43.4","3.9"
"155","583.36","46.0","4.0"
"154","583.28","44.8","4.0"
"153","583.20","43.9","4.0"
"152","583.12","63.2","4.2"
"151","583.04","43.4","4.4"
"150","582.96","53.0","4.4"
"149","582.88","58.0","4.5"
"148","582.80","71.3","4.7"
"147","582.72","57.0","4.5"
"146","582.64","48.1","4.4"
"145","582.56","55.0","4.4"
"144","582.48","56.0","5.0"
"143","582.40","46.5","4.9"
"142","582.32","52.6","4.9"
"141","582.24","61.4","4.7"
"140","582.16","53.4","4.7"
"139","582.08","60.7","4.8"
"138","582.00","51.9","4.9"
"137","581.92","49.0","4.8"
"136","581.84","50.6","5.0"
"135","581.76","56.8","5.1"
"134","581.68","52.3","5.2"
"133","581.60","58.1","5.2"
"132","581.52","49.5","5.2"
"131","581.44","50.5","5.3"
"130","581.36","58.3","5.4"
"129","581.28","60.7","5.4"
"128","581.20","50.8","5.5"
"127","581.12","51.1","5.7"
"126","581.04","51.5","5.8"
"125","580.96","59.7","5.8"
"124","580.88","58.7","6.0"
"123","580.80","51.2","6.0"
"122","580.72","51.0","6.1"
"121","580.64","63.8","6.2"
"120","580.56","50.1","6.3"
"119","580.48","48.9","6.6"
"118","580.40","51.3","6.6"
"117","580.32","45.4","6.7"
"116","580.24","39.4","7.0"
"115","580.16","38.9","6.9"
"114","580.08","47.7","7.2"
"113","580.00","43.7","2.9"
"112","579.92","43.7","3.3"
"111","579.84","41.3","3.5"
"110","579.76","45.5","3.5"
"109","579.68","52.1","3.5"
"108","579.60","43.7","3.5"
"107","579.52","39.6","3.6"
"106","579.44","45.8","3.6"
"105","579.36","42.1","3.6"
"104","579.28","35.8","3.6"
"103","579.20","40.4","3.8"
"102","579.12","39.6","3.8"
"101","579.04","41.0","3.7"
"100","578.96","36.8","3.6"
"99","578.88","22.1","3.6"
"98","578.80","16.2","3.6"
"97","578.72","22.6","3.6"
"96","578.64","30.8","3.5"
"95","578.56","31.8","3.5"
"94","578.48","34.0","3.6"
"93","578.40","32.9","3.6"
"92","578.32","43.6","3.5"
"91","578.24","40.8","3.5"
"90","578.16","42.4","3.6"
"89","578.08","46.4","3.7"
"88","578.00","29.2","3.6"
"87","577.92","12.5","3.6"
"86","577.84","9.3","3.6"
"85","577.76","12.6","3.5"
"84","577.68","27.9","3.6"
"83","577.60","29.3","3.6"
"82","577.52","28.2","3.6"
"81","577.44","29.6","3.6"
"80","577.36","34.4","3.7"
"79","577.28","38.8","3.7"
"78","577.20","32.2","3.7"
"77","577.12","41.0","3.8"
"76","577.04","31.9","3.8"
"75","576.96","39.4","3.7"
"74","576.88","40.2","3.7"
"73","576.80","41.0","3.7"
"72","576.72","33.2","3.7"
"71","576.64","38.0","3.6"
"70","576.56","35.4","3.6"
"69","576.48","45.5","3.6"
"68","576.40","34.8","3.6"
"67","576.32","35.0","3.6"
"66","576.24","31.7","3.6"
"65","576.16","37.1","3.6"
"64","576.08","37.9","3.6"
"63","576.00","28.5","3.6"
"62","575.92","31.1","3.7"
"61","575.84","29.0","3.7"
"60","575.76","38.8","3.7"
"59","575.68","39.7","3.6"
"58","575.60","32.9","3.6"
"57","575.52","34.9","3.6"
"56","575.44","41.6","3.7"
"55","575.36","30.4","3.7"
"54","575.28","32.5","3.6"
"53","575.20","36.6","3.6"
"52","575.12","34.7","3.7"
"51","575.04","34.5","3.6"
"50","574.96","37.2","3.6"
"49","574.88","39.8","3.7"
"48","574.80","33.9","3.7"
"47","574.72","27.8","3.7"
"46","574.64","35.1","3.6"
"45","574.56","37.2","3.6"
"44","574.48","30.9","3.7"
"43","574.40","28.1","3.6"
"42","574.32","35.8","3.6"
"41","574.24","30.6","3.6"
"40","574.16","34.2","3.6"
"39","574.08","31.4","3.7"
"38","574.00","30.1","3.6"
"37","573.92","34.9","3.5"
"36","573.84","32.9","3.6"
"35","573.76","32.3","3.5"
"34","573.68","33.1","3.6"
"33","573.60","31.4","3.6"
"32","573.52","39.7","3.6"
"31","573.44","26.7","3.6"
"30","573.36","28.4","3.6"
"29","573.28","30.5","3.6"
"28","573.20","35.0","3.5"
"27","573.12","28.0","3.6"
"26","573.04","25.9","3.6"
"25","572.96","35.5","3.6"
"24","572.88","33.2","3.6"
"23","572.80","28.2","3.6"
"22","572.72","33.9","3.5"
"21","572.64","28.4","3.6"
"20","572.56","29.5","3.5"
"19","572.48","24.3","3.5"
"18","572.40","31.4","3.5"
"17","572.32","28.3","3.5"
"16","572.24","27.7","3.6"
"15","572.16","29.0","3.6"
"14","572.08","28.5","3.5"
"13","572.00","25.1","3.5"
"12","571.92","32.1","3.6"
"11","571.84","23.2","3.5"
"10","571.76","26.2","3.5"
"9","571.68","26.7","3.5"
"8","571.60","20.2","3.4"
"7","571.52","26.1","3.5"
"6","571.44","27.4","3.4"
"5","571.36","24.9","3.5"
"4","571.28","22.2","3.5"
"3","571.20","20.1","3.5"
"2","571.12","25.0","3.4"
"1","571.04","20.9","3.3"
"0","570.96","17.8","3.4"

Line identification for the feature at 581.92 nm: C IV 1549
